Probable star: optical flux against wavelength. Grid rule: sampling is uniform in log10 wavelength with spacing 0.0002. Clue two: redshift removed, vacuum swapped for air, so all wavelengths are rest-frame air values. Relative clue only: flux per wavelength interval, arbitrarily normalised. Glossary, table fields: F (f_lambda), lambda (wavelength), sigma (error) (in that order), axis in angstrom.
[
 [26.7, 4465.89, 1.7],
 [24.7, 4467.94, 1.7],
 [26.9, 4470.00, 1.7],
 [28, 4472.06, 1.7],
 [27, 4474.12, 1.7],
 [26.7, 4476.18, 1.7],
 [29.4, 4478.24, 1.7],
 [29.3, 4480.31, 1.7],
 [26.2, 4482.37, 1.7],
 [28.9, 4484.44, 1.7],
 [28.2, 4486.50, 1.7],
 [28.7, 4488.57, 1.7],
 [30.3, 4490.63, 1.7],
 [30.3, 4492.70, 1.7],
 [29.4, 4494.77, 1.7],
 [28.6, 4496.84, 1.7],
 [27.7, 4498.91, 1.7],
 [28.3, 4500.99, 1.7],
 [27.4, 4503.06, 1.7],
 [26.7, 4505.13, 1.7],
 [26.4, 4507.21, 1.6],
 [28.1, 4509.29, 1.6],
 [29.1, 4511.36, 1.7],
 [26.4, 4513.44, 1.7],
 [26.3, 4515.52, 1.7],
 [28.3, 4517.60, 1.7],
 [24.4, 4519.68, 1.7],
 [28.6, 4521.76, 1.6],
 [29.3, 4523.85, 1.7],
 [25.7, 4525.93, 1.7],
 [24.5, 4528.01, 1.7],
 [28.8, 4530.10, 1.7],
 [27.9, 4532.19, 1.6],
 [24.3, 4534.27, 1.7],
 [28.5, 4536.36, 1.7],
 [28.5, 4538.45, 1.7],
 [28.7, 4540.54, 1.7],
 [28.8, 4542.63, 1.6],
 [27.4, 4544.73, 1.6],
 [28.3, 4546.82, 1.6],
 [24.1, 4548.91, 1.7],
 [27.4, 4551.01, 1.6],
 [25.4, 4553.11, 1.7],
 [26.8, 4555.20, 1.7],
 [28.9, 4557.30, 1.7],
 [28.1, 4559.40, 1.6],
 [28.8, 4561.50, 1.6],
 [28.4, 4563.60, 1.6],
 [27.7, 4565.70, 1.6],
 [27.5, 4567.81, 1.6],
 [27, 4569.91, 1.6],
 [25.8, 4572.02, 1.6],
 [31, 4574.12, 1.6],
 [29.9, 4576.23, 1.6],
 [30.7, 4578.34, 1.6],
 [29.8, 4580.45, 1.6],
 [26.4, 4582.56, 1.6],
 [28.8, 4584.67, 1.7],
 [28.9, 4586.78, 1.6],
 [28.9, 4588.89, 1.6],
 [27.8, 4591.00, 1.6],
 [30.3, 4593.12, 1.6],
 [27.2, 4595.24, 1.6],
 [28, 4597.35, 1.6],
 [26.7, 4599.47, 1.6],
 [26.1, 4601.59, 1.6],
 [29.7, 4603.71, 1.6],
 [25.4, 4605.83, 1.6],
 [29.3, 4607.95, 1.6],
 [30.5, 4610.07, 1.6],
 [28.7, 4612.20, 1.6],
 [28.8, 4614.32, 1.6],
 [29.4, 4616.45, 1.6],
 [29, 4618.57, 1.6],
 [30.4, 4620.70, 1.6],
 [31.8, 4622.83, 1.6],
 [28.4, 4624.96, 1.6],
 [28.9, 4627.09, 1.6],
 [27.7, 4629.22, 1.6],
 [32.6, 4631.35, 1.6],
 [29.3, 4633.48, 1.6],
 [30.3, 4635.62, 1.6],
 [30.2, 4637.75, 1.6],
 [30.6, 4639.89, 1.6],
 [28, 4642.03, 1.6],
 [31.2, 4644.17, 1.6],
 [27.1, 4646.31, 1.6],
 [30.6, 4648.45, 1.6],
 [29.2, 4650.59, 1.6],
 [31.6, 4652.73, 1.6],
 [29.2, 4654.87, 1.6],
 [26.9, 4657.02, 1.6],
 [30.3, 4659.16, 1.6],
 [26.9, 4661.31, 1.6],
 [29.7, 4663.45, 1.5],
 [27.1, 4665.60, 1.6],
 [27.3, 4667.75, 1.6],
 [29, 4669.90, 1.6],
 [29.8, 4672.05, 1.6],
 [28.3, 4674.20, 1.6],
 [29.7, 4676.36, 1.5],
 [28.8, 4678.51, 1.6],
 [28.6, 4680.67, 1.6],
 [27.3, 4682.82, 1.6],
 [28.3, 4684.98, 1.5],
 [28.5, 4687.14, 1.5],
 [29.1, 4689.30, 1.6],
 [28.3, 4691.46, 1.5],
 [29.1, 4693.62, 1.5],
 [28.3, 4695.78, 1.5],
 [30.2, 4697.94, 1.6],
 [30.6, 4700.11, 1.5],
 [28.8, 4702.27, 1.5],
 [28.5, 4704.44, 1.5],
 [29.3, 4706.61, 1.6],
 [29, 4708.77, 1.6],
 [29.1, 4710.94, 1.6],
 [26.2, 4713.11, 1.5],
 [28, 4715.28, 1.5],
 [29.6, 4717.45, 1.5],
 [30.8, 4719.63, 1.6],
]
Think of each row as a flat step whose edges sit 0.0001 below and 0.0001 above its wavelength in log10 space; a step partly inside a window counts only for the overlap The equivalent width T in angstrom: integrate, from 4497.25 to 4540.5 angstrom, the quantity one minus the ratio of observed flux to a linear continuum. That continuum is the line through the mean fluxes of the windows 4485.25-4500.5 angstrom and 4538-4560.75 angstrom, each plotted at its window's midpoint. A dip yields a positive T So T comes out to 1.5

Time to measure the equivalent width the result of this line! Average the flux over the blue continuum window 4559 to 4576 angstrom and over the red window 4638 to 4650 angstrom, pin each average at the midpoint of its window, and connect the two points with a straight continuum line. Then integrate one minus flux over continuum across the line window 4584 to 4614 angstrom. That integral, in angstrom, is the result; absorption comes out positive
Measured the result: 0.4 angstrom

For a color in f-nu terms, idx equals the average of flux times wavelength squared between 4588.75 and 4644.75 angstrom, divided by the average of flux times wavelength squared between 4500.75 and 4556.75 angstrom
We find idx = 1.11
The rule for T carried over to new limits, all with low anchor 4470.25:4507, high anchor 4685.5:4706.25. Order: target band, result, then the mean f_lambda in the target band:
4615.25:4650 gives -1.1 angstrom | 29.7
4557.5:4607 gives 0.6 angstrom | 28.2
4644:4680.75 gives 0.0 angstrom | 28.9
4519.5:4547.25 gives 0.9 angstrom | 27.5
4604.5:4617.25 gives 0.0 angstrom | 28.7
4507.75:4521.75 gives 0.6 angstrom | 27.2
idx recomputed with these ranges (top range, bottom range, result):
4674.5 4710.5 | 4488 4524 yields 1.12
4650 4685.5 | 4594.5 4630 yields 1.03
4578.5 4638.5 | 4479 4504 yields 1.06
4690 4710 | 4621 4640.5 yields 1.00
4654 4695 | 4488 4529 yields 1.11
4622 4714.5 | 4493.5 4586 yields 1.11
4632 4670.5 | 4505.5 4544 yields 1.13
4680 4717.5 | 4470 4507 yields 1.11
